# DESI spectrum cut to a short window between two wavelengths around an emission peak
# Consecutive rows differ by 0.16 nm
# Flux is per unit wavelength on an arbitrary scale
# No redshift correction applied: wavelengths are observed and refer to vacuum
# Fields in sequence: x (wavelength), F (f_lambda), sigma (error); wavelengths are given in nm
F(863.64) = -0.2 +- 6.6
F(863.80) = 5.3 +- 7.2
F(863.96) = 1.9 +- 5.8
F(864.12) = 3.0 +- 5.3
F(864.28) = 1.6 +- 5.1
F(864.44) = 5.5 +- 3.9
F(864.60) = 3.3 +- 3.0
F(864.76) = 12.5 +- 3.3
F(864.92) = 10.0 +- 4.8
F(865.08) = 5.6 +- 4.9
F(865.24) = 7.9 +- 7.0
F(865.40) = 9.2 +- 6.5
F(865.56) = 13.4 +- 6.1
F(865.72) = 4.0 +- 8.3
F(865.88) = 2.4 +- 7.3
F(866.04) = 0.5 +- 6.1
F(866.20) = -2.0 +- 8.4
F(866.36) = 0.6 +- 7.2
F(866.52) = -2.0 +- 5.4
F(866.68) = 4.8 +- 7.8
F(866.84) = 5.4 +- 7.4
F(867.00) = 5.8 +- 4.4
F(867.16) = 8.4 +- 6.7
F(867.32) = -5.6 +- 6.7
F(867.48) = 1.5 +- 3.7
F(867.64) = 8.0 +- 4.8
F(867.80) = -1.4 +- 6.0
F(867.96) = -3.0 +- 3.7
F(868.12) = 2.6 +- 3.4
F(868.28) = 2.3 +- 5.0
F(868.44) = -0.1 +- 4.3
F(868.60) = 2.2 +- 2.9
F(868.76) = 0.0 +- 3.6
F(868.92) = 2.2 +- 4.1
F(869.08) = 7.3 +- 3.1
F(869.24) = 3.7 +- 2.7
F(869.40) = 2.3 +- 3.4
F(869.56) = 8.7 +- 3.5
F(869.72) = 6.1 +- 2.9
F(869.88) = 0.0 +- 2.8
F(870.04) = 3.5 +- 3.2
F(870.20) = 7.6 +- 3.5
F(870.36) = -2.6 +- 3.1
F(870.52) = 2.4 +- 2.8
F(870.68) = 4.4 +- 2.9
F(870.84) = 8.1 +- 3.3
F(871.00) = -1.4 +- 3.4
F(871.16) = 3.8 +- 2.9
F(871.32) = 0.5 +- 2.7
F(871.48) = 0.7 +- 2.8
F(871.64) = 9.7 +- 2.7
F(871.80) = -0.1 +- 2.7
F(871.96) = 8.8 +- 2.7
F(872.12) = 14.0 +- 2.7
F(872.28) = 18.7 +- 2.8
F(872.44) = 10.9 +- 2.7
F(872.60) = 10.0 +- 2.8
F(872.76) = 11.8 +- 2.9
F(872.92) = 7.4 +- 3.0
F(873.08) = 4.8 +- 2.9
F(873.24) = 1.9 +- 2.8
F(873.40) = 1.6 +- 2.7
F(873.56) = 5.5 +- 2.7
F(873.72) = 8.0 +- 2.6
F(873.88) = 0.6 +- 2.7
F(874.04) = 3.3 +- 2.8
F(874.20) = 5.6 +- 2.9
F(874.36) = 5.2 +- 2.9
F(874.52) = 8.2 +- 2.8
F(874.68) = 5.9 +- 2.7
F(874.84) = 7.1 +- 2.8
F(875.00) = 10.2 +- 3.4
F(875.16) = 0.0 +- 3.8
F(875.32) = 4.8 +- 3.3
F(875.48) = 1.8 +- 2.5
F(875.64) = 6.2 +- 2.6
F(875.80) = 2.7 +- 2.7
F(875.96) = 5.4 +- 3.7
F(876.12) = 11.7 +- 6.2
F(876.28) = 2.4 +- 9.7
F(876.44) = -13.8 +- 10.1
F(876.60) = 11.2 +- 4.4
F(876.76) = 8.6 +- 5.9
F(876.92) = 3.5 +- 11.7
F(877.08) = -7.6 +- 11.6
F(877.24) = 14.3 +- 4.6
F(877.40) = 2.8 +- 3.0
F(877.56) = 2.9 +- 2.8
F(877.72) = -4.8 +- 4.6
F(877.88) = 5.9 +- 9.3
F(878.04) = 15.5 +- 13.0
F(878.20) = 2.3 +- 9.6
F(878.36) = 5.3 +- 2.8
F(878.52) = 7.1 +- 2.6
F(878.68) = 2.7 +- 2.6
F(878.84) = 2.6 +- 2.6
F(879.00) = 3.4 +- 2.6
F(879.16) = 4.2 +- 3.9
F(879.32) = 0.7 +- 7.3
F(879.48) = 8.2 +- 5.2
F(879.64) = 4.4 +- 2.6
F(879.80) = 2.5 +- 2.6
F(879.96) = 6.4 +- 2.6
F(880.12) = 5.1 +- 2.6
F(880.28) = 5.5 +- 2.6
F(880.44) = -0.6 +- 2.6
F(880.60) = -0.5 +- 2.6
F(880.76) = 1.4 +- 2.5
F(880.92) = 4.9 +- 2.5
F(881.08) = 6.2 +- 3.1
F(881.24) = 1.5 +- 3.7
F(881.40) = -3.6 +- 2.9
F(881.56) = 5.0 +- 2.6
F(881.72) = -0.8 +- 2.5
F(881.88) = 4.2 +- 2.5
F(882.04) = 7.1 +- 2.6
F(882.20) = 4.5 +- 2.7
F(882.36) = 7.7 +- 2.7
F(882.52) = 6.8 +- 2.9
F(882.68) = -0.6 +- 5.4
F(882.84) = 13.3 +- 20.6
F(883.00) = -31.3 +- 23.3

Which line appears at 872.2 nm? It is H-gamma 4340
